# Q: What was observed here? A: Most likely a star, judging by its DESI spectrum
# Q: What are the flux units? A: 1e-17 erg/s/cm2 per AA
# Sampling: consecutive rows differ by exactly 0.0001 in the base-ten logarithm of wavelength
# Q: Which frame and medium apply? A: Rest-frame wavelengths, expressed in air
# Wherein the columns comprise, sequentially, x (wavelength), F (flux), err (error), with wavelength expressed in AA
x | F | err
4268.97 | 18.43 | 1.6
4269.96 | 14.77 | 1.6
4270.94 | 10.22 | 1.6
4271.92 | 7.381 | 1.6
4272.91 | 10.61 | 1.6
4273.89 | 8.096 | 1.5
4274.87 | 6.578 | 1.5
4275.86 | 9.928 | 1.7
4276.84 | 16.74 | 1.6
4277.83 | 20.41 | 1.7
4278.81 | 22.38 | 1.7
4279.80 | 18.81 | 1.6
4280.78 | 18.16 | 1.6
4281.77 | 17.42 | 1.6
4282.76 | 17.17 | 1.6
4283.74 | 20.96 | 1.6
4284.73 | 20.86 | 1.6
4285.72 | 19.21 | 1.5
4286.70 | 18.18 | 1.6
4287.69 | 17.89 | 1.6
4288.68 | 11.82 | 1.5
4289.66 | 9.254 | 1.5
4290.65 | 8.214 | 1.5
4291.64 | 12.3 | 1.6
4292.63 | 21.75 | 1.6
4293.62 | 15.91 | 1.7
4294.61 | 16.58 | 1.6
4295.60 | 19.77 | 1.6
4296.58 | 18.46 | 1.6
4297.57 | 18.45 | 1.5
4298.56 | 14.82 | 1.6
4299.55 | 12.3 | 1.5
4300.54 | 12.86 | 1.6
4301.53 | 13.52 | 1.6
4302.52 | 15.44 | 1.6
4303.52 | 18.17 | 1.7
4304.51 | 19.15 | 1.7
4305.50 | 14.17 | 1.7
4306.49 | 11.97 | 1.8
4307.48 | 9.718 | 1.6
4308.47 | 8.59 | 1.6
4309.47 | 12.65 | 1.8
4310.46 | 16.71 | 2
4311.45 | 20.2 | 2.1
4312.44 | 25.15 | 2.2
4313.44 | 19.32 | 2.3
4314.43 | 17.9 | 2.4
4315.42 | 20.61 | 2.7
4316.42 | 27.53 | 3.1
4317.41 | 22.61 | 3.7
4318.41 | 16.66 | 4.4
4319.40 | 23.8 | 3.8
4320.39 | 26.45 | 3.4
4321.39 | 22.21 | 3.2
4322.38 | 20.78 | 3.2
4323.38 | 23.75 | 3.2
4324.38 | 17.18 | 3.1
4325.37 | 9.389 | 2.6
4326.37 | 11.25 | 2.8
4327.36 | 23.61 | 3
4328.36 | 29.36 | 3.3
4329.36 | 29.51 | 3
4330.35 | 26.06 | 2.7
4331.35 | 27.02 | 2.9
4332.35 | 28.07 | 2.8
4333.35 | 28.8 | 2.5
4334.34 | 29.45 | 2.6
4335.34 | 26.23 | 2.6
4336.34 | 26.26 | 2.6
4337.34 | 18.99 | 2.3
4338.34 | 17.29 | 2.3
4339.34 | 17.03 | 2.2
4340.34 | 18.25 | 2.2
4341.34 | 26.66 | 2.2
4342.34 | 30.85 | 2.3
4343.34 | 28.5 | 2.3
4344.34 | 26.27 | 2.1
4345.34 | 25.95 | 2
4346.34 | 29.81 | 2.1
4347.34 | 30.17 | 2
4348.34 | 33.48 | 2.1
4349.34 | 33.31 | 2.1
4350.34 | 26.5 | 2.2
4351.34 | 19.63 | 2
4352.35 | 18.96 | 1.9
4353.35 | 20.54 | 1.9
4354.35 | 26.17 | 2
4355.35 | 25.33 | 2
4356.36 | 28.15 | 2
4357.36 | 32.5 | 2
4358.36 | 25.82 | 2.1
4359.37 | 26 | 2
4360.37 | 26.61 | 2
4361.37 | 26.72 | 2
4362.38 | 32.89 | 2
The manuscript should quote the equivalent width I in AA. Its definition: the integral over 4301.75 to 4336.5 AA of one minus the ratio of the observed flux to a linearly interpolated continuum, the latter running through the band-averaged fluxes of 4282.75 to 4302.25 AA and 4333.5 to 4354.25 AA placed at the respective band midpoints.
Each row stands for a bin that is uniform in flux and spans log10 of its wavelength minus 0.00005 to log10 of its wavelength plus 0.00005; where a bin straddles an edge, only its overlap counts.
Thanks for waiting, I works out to 0.6 AA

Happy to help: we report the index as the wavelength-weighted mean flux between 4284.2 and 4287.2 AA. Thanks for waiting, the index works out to 19.4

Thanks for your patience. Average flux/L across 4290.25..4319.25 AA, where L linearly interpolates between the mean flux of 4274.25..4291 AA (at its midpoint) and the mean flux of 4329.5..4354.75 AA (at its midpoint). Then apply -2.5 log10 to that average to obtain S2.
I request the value 0.18 mag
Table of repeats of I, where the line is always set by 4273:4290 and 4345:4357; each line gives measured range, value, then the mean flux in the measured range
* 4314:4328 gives 1.0 AA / 20.4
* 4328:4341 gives -0.4 AA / 24.8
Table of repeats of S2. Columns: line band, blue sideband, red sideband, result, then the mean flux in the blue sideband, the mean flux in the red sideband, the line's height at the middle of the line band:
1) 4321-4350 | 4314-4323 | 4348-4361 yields -0.02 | 22.1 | 26.3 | 24.1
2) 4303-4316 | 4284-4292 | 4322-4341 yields 0.14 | 14.9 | 22.6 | 18.7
